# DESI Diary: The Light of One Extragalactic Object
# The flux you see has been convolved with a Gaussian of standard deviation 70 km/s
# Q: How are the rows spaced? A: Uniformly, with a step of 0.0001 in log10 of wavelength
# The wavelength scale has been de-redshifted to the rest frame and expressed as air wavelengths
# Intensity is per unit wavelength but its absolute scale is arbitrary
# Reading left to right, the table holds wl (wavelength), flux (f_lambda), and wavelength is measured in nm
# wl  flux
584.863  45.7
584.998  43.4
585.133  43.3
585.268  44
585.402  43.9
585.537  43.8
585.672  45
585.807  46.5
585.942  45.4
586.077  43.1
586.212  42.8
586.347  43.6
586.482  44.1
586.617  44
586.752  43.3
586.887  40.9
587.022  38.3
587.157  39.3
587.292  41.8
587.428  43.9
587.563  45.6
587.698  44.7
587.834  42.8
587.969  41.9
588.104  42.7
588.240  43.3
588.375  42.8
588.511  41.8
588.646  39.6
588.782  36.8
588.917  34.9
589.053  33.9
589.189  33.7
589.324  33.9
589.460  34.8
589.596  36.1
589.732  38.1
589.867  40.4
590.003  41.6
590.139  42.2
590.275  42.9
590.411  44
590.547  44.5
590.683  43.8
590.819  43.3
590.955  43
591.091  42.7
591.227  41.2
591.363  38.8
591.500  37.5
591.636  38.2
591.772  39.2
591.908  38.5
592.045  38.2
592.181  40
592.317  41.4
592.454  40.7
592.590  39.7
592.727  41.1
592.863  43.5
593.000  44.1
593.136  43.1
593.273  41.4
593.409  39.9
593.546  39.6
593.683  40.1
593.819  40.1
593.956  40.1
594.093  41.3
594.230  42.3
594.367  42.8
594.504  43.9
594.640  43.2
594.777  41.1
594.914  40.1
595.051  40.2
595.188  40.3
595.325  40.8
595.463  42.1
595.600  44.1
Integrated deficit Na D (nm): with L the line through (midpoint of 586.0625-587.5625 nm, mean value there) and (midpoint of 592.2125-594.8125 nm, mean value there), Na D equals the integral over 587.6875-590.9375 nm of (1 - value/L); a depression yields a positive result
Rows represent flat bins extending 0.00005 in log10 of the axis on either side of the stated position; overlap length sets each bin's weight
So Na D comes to 0.15 nm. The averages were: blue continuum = 42.4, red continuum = 41.5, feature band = 40.1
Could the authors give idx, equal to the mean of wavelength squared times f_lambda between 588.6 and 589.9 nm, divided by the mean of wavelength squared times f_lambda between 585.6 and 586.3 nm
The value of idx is 0.82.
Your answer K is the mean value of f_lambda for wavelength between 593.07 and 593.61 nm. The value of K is 41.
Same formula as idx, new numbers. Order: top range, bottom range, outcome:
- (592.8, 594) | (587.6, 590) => 1.07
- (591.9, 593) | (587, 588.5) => 0.97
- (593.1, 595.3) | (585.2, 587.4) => 0.98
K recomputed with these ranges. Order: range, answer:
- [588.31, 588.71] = 41.4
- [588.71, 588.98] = 35.9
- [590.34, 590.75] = 44.1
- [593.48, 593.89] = 40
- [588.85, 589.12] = 34.4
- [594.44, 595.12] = 41.7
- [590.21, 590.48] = 43.4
